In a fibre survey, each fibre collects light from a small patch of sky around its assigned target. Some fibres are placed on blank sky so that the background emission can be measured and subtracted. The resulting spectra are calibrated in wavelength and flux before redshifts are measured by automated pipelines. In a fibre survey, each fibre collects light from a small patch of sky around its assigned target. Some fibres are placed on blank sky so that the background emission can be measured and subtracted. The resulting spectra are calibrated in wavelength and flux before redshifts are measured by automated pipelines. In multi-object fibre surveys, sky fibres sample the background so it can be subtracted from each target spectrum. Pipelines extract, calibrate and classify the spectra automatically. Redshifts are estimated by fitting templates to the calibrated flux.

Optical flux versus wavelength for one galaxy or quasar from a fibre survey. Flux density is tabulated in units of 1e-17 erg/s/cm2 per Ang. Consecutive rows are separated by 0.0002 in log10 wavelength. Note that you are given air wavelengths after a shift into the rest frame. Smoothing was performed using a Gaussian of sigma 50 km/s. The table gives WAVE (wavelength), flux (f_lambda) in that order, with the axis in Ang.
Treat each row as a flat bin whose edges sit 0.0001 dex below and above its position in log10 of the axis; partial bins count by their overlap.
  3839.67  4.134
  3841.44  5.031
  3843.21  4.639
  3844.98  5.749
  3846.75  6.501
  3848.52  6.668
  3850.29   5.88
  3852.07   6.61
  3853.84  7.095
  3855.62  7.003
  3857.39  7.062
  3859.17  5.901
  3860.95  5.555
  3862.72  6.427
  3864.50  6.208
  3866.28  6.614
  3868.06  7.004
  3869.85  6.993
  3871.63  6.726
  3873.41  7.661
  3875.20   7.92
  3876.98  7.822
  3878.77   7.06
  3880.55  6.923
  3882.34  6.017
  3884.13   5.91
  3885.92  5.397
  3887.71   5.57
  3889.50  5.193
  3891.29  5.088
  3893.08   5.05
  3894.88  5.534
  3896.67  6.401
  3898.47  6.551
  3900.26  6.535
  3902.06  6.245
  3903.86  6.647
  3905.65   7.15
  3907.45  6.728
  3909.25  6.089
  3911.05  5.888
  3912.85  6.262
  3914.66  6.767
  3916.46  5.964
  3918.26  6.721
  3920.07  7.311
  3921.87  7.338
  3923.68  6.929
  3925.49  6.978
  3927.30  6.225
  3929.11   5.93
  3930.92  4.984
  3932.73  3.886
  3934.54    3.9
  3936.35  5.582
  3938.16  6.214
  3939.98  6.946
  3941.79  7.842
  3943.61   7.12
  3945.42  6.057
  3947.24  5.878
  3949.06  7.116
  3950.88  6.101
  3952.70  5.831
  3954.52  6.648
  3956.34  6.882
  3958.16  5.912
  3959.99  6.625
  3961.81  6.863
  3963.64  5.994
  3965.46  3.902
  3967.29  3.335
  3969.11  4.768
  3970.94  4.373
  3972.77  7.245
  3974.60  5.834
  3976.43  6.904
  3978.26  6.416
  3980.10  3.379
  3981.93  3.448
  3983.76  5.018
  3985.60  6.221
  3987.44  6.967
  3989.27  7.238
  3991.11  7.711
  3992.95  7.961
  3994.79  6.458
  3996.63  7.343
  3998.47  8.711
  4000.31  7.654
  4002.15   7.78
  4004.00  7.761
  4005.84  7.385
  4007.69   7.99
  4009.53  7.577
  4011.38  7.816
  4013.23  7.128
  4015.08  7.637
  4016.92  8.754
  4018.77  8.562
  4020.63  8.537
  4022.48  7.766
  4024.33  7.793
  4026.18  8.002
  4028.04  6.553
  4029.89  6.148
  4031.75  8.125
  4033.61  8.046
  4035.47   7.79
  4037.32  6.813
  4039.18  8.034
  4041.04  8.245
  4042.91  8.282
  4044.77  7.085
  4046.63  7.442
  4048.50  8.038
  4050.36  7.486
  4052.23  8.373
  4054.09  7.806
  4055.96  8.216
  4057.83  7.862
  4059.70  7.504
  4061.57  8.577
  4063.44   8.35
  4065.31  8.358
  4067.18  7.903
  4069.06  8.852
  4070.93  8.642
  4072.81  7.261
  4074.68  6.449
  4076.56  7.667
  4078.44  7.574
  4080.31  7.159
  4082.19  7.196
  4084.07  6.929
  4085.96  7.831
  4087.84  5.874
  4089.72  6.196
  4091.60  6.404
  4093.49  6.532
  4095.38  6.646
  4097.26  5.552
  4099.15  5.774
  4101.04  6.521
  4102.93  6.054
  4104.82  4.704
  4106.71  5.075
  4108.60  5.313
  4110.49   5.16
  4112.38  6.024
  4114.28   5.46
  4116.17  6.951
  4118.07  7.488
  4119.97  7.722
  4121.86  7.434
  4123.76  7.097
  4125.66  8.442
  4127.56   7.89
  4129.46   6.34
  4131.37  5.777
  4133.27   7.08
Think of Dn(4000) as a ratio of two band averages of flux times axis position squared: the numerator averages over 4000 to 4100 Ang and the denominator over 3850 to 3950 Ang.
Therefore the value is 1.3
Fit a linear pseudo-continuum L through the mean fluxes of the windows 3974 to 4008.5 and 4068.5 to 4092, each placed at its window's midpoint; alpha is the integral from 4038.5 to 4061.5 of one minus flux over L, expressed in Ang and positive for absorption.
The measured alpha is -2.7 Ang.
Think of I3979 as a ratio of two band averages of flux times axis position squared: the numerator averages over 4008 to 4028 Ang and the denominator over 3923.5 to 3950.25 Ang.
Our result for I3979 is 1.4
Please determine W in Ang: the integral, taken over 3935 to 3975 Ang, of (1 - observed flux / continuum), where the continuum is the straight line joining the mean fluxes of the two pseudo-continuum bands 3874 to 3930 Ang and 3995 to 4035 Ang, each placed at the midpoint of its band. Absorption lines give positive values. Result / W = 5.6 Ang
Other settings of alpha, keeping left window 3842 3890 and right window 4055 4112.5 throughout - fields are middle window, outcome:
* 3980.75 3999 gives 0.3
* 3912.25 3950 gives 1.8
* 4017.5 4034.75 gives -2.4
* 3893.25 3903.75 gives 0.5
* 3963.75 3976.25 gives 3.0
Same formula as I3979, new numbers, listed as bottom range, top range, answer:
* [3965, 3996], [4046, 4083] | 1.42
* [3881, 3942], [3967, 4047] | 1.22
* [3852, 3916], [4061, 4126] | 1.19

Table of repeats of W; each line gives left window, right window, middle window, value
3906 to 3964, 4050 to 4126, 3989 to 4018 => -4.7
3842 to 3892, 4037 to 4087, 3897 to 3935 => 2.7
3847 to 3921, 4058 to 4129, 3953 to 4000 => 3.9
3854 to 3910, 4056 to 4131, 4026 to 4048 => -2.4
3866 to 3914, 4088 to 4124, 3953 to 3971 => 2.1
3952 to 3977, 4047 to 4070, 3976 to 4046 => -3.7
